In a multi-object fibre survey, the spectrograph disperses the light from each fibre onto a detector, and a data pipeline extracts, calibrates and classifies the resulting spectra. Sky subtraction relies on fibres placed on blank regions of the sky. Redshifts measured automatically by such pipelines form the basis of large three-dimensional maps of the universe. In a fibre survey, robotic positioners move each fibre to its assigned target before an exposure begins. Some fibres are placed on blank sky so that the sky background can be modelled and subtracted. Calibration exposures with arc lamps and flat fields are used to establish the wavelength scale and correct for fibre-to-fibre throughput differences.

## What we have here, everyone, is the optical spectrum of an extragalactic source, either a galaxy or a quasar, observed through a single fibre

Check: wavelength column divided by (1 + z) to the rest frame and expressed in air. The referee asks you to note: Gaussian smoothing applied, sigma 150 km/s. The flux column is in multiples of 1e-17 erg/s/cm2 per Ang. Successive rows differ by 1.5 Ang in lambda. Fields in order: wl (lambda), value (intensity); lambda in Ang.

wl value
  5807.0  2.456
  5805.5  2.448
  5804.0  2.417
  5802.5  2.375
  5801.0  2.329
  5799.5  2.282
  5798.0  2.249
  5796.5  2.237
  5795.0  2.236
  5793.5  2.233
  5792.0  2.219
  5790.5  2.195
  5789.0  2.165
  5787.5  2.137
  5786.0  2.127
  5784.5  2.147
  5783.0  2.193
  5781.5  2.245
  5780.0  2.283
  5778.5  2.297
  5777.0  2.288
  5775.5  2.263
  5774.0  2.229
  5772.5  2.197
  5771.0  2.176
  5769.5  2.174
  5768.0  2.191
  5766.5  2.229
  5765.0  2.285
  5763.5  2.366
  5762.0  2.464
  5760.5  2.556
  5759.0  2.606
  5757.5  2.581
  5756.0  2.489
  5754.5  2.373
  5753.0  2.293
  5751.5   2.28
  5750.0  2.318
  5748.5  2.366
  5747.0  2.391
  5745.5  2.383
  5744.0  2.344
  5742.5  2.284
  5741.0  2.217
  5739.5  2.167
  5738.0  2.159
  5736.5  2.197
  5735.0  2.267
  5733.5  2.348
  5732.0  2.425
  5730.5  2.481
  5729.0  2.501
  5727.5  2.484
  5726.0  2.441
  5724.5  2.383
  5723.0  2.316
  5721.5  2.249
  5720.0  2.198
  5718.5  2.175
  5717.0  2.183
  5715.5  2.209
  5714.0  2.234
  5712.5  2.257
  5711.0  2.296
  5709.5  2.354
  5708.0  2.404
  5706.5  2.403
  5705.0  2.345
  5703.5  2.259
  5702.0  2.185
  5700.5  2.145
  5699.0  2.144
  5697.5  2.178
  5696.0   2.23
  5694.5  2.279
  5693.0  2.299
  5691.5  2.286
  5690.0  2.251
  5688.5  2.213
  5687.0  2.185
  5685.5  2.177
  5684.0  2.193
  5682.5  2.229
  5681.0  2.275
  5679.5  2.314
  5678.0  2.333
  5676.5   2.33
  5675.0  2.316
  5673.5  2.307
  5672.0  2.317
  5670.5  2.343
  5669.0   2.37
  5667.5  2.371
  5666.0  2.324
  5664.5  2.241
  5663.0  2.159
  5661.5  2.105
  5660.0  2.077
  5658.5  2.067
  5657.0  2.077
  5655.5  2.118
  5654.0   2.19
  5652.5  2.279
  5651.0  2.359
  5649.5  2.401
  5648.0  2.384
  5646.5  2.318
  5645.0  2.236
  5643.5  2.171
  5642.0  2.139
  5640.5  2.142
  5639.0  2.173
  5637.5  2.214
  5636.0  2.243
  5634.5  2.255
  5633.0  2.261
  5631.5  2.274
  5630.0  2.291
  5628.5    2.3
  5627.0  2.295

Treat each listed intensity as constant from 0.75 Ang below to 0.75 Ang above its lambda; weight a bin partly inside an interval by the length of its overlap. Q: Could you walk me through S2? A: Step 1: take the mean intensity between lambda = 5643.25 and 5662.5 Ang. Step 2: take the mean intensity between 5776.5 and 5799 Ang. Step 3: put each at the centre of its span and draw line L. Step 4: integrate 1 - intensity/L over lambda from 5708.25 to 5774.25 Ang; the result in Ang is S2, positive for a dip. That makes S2 -3.2 Ang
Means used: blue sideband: 2.21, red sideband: 2.22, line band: 2.32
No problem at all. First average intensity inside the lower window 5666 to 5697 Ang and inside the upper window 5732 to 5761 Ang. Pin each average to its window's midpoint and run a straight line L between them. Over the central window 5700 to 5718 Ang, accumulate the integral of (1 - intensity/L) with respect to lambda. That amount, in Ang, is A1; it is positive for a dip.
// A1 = 0.3 Ang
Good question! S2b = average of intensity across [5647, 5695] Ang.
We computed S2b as 2.26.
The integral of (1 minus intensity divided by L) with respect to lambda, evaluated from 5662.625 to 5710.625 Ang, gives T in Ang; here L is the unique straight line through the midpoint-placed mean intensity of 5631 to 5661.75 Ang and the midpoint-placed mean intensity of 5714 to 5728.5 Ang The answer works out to -0.4 Ang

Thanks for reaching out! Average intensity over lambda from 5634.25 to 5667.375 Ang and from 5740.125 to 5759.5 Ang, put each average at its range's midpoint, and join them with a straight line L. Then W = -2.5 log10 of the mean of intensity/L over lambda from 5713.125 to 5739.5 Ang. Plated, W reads 0.02 mag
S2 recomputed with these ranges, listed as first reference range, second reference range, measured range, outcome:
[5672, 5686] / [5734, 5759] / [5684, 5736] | 0.4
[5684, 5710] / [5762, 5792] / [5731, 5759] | -1.2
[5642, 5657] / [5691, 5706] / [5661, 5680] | -0.4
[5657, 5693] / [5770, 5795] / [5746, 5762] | -1.5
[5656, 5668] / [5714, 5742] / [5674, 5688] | -0.3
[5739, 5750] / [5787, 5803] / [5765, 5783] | 0.3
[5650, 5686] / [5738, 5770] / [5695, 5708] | 0.2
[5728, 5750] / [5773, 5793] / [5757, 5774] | -0.6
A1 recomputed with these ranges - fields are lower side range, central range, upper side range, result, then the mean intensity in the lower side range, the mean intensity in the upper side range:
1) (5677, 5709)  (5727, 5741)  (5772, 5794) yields -0.6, 2.26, 2.21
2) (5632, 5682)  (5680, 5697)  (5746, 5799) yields 0.2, 2.25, 2.29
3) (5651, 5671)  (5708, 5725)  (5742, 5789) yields 0.0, 2.21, 2.31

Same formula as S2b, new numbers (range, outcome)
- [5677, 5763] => 2.31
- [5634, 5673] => 2.23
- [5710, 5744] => 2.3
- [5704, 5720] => 2.28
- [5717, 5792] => 2.3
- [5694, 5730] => 2.29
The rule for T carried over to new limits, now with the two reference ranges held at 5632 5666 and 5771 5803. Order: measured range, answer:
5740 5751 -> -0.48 Ang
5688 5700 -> -0.08 Ang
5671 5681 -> -0.45 Ang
